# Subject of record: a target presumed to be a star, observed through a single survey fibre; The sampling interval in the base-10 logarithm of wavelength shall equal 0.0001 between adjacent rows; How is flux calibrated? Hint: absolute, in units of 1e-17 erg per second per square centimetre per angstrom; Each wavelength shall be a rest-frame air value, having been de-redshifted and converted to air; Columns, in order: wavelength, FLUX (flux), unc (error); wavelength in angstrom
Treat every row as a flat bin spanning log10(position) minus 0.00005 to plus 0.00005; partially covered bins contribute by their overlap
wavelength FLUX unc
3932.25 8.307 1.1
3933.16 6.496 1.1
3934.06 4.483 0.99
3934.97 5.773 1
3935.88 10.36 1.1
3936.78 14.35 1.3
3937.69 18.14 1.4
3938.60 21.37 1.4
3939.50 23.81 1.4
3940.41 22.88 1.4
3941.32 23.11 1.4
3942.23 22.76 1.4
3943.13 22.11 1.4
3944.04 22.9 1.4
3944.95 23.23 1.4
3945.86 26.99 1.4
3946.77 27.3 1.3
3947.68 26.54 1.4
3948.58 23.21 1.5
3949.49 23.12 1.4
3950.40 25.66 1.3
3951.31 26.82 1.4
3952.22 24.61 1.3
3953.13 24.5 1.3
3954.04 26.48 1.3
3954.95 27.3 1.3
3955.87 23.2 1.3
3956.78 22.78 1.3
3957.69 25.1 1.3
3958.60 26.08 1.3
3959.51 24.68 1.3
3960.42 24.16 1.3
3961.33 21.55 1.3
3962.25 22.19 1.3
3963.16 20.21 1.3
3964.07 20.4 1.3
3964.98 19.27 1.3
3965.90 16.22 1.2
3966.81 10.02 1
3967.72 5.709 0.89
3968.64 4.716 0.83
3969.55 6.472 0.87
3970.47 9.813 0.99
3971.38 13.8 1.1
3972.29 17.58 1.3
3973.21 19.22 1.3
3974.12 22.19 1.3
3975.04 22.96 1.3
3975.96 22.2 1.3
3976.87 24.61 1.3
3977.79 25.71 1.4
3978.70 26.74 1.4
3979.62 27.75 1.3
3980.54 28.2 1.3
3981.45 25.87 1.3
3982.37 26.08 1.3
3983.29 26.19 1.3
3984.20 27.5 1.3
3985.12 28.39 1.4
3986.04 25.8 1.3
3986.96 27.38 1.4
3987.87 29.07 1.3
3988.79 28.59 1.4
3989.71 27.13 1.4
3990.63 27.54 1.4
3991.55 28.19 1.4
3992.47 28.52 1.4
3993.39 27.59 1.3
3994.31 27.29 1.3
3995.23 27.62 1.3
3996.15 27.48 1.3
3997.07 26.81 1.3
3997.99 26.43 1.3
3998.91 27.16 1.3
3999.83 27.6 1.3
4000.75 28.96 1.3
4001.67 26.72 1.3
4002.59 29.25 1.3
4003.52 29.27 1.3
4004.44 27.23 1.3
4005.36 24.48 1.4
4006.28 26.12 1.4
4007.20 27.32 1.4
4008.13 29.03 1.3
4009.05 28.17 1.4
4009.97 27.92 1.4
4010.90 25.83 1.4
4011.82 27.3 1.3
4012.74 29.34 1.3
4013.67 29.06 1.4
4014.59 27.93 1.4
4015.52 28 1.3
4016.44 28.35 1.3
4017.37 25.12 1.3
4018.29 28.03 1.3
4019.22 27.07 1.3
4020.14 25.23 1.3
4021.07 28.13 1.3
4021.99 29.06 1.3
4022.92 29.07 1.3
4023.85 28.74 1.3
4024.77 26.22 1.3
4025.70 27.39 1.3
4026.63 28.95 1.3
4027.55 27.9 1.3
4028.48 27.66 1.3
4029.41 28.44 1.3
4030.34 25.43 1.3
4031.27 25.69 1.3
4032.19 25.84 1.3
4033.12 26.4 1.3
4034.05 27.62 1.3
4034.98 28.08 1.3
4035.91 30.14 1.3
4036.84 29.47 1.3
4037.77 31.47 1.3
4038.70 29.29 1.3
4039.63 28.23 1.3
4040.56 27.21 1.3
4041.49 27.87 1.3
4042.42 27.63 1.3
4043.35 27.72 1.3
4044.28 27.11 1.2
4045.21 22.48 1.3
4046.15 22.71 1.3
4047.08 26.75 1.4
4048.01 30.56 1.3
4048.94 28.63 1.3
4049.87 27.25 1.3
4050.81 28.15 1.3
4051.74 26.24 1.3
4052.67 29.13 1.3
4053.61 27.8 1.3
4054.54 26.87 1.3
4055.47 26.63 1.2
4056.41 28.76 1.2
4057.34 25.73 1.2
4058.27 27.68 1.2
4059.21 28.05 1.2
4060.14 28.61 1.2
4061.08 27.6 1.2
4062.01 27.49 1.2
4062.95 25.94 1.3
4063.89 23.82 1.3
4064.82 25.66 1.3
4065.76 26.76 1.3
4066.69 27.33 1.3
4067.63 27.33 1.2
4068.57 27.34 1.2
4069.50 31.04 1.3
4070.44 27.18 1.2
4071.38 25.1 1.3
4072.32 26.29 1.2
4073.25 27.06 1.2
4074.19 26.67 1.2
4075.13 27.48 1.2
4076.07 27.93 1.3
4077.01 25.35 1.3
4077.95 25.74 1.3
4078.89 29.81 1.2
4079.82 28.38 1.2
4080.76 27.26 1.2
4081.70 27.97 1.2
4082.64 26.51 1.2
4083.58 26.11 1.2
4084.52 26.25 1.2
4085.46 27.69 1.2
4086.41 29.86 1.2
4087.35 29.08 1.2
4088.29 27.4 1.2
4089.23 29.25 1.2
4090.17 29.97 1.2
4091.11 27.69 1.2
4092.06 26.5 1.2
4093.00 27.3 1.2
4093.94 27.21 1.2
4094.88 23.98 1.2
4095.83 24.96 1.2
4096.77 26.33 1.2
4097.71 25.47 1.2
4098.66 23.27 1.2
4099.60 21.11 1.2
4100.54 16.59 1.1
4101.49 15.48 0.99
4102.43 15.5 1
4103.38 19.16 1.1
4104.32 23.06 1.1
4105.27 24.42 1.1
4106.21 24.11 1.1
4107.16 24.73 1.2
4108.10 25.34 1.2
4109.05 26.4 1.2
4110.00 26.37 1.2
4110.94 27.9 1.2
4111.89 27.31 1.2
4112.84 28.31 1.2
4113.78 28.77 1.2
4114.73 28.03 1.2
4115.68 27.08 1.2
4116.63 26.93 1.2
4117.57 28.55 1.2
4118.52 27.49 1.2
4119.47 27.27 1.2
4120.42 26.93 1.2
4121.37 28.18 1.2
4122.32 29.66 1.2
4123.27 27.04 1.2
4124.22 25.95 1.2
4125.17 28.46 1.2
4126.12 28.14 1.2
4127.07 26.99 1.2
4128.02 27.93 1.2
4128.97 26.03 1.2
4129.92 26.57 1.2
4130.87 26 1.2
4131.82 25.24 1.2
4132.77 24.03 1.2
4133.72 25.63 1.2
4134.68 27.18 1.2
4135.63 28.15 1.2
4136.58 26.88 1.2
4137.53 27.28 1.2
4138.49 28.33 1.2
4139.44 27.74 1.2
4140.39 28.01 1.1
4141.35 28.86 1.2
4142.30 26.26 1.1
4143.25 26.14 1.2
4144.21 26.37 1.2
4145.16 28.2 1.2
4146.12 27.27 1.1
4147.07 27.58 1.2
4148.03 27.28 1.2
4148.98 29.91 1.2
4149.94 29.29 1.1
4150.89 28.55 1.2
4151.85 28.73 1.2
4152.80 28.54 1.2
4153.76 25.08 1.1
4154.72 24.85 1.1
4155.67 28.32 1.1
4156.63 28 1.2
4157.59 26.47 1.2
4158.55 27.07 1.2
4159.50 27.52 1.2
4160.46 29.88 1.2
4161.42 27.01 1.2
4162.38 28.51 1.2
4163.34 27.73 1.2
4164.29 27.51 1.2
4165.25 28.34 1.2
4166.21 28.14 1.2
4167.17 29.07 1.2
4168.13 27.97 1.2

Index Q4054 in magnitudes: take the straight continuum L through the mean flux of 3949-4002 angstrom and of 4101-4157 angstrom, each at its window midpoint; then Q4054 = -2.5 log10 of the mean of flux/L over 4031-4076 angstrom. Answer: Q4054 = -0.095 mag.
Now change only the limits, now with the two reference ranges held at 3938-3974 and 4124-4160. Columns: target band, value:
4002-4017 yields -0.215 mag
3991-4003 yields -0.232 mag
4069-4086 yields -0.089 mag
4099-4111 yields 0.174 mag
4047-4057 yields -0.155 mag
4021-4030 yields -0.204 mag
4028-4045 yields -0.173 mag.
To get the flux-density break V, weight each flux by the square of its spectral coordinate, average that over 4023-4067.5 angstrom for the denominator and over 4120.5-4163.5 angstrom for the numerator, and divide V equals 1.05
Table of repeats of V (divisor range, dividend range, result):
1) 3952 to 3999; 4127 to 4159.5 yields 1.28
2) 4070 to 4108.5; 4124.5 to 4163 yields 1.10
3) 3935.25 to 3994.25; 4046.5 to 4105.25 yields 1.23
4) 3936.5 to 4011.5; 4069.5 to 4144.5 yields 1.18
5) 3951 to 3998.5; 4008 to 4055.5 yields 1.23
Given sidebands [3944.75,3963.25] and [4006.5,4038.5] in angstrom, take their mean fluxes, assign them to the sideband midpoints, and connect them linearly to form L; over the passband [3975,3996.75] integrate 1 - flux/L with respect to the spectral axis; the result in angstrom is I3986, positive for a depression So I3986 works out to -0.7 angstrom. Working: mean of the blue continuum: 24.7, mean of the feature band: 26.9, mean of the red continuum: 27.8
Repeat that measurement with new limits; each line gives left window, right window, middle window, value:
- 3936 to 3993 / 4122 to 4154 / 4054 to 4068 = -0.94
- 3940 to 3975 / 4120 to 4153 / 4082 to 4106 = 0.95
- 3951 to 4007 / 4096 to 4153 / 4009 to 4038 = -3.80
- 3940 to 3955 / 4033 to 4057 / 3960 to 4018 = 3.73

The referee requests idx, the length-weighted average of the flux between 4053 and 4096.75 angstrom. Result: 27.2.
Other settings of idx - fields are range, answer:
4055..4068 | 27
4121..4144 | 27.1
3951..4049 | 25.4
